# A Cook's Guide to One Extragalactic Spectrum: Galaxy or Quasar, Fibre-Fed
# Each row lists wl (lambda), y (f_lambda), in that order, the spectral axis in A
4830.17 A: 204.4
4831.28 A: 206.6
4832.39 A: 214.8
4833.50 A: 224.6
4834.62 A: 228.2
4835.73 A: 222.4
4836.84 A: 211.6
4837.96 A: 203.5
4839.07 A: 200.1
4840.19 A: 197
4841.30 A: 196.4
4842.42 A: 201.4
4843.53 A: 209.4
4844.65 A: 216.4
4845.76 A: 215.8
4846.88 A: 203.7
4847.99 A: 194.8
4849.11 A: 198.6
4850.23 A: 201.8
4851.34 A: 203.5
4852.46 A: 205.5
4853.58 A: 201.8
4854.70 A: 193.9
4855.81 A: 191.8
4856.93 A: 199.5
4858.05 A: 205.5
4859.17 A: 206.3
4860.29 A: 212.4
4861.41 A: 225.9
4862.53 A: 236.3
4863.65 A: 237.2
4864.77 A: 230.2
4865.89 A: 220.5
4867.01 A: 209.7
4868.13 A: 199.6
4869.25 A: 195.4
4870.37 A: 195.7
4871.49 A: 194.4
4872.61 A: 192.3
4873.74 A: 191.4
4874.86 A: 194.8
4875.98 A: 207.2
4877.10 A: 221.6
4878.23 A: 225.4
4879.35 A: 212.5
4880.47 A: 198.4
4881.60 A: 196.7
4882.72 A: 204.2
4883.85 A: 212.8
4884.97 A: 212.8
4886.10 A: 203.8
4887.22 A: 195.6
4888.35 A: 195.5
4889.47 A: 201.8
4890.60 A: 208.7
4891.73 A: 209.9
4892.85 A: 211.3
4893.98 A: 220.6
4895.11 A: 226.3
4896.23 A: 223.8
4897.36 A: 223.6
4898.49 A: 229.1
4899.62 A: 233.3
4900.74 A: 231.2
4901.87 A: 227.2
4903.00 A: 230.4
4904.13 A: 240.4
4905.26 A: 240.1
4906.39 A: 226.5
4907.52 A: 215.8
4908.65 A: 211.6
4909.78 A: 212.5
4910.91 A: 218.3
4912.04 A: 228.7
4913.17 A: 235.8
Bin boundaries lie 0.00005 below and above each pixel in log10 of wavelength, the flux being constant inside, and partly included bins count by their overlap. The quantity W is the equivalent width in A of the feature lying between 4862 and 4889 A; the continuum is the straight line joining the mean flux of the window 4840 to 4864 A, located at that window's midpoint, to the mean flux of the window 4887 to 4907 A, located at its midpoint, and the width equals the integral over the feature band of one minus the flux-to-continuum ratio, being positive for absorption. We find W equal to 0.85 A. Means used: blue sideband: 207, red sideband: 221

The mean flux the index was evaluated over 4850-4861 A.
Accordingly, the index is 203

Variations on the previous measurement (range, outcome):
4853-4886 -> 208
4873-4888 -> 206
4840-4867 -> 209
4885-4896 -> 209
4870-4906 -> 213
